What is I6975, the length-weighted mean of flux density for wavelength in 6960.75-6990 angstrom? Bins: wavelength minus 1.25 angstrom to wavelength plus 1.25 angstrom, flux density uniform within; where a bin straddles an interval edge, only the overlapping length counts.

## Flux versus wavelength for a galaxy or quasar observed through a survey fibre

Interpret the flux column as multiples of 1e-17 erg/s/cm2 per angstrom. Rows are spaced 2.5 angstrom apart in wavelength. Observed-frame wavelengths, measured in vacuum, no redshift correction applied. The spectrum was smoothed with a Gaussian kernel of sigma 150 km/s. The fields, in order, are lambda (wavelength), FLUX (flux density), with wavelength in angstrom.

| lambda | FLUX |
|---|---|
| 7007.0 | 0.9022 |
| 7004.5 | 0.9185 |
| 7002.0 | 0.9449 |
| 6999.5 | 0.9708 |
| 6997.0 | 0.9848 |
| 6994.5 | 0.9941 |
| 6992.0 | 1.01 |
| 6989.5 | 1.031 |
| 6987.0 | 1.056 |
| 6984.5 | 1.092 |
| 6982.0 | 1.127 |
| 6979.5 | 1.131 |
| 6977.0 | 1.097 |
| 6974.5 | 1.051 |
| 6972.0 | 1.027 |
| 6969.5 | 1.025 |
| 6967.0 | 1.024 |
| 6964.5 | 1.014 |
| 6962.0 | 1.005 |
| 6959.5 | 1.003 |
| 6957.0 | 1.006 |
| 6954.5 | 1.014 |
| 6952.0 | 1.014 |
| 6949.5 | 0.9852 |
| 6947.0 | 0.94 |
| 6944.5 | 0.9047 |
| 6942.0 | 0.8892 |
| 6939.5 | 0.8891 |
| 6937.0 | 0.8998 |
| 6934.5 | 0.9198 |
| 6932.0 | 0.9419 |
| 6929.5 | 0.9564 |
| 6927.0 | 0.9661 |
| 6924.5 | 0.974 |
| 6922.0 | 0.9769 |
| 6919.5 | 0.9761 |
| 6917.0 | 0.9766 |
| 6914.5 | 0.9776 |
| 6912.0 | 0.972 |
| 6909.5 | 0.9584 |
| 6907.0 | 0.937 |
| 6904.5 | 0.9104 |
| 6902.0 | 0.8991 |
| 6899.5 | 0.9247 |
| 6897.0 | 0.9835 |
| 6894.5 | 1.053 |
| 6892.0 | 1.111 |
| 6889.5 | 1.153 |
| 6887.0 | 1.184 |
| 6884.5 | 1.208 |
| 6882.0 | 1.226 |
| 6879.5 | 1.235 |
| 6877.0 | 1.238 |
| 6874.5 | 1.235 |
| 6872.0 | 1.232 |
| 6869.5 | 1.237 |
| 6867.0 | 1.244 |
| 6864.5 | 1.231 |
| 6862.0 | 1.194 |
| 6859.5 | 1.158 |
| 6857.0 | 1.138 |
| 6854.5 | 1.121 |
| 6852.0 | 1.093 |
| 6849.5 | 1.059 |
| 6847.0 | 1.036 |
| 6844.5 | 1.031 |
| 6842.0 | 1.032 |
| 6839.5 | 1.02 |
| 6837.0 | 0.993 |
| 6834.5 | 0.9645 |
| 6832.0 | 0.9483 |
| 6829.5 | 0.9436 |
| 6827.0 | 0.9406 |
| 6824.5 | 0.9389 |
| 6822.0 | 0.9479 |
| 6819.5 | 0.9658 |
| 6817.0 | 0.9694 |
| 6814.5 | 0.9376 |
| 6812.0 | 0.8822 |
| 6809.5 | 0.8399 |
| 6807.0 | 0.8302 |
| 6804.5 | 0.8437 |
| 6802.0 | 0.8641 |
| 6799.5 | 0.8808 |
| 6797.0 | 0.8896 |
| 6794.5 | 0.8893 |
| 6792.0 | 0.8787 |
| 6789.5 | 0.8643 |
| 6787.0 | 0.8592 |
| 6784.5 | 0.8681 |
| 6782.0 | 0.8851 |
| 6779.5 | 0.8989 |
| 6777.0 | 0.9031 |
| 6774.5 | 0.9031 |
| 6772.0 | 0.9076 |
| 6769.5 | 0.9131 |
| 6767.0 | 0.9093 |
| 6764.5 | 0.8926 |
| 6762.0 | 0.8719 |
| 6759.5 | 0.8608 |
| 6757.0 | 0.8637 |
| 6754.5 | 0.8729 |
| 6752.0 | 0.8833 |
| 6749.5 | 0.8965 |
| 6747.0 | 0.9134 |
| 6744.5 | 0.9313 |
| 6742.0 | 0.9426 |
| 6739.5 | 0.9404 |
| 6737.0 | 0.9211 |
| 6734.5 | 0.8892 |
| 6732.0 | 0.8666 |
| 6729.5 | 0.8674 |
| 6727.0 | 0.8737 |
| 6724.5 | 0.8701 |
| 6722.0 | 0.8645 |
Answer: 1.06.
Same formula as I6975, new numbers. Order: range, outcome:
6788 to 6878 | 1.01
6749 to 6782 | 0.89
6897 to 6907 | 0.924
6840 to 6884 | 1.16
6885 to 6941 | 0.982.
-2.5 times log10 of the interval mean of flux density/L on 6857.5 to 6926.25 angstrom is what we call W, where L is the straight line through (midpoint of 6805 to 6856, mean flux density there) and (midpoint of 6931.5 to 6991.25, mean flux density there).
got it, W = -0.11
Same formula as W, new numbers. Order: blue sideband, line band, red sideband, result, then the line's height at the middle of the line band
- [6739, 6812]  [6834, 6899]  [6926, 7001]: -0.20 mag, 0.94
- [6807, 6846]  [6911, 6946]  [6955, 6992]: 0.08 mag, 1.02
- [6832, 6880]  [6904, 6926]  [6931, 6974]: 0.07 mag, 1.03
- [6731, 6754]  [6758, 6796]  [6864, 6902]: 0.10 mag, 0.969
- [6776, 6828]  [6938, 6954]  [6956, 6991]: 0.09 mag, 1.02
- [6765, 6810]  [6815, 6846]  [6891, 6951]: -0.08 mag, 0.904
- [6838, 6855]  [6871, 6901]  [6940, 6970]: -0.12 mag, 1.03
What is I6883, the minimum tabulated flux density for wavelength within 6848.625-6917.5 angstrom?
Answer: 0.8991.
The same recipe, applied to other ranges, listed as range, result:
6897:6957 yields 0.8891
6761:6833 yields 0.8302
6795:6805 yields 0.8437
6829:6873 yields 0.9436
